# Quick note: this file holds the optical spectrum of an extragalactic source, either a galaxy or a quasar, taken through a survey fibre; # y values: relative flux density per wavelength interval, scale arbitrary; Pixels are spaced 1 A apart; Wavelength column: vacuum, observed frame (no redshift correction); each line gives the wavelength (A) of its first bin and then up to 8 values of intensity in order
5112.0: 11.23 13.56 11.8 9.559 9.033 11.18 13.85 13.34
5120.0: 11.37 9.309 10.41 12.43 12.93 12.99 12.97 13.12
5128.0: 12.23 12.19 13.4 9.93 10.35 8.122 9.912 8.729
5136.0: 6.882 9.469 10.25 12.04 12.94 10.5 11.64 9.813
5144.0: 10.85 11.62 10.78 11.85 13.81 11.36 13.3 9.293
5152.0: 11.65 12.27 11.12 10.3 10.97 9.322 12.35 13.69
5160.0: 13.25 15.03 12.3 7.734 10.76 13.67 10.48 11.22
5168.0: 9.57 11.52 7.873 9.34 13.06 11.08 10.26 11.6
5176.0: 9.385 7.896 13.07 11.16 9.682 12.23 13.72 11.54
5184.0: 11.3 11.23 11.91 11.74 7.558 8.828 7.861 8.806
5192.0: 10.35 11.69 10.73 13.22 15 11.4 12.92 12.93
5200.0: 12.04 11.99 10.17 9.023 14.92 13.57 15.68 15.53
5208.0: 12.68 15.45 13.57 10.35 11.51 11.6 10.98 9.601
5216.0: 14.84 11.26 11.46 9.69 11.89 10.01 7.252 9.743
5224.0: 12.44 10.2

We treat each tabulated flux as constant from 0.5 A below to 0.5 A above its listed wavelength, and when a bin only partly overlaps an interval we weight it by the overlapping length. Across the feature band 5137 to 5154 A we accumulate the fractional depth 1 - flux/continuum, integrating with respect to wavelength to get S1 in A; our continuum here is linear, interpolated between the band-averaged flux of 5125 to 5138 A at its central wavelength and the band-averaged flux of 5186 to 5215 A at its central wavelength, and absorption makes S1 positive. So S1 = -0.8 A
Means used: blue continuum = 10.7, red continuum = 11.8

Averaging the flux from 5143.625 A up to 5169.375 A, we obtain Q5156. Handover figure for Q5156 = 11.5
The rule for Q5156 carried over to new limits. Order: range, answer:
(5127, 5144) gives 10.6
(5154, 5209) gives 11.5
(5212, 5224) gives 10.9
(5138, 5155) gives 11.5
